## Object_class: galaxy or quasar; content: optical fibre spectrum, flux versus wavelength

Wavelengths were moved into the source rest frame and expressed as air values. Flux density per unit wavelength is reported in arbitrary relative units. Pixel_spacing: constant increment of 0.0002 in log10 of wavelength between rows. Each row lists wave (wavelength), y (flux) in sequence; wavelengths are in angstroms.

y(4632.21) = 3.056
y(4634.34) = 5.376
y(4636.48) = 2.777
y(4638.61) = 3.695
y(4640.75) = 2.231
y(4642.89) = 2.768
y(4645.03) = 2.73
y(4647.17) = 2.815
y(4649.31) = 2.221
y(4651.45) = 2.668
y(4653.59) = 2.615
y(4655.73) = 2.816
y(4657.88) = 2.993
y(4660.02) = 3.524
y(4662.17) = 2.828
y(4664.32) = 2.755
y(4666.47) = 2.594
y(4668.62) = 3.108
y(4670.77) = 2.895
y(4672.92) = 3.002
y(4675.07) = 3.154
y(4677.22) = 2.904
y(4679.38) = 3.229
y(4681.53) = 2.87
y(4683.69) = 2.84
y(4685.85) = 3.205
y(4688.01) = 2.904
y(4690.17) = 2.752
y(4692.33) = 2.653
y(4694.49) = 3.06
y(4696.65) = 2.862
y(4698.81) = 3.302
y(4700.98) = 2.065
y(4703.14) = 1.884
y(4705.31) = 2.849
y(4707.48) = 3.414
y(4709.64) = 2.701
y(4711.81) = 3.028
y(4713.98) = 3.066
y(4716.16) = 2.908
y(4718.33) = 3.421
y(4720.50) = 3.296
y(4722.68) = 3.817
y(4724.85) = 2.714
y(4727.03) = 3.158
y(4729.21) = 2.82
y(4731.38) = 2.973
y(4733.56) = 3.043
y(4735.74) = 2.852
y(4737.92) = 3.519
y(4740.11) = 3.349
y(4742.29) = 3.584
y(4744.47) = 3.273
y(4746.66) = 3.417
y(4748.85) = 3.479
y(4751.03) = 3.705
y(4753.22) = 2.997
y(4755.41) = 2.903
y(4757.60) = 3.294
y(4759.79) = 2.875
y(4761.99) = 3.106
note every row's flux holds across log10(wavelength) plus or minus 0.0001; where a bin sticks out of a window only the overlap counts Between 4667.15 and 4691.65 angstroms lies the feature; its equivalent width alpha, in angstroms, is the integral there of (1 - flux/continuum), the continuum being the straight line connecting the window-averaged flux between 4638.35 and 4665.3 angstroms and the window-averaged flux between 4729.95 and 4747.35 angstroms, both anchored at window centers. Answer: -0.3 angstroms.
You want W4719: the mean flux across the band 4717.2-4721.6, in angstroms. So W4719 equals 3.35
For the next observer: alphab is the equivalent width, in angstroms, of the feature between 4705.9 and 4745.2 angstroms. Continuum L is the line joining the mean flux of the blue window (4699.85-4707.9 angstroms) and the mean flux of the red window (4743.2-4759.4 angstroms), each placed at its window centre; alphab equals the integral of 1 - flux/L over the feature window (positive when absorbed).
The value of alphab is -4.41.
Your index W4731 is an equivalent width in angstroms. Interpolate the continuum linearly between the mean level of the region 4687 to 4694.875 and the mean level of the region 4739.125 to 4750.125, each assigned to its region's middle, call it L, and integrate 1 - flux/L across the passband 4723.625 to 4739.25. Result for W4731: 1.2 angstroms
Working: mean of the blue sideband 2.82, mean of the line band 3.02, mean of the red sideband 3.43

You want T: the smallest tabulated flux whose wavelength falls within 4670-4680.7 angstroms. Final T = 2.895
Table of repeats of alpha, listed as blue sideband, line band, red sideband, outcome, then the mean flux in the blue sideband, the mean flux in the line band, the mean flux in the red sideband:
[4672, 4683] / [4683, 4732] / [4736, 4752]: 4.1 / 3.03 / 2.94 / 3.44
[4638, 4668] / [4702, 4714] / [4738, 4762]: 1.1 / 2.79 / 2.8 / 3.29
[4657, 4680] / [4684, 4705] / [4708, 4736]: 2.0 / 2.99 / 2.75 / 3.08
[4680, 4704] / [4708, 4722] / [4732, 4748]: -0.4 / 2.78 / 3.11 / 3.28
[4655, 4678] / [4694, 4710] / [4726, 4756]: 1.7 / 2.96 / 2.76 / 3.23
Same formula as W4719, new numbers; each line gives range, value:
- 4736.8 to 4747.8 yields 3.42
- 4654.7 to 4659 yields 2.91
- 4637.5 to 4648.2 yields 2.85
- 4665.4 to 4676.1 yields 2.95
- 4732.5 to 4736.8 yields 2.95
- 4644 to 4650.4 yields 2.59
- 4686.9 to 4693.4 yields 2.77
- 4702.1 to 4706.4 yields 2.37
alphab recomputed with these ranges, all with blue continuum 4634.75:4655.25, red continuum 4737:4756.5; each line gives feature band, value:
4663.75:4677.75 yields 0.1 angstroms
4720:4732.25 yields 0.5 angstroms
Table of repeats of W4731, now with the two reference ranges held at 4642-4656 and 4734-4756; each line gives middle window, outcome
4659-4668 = -0.59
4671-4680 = -0.68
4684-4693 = 0.11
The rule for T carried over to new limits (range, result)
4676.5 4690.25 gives 2.752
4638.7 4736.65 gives 1.884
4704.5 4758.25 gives 2.701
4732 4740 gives 2.852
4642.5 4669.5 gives 2.221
